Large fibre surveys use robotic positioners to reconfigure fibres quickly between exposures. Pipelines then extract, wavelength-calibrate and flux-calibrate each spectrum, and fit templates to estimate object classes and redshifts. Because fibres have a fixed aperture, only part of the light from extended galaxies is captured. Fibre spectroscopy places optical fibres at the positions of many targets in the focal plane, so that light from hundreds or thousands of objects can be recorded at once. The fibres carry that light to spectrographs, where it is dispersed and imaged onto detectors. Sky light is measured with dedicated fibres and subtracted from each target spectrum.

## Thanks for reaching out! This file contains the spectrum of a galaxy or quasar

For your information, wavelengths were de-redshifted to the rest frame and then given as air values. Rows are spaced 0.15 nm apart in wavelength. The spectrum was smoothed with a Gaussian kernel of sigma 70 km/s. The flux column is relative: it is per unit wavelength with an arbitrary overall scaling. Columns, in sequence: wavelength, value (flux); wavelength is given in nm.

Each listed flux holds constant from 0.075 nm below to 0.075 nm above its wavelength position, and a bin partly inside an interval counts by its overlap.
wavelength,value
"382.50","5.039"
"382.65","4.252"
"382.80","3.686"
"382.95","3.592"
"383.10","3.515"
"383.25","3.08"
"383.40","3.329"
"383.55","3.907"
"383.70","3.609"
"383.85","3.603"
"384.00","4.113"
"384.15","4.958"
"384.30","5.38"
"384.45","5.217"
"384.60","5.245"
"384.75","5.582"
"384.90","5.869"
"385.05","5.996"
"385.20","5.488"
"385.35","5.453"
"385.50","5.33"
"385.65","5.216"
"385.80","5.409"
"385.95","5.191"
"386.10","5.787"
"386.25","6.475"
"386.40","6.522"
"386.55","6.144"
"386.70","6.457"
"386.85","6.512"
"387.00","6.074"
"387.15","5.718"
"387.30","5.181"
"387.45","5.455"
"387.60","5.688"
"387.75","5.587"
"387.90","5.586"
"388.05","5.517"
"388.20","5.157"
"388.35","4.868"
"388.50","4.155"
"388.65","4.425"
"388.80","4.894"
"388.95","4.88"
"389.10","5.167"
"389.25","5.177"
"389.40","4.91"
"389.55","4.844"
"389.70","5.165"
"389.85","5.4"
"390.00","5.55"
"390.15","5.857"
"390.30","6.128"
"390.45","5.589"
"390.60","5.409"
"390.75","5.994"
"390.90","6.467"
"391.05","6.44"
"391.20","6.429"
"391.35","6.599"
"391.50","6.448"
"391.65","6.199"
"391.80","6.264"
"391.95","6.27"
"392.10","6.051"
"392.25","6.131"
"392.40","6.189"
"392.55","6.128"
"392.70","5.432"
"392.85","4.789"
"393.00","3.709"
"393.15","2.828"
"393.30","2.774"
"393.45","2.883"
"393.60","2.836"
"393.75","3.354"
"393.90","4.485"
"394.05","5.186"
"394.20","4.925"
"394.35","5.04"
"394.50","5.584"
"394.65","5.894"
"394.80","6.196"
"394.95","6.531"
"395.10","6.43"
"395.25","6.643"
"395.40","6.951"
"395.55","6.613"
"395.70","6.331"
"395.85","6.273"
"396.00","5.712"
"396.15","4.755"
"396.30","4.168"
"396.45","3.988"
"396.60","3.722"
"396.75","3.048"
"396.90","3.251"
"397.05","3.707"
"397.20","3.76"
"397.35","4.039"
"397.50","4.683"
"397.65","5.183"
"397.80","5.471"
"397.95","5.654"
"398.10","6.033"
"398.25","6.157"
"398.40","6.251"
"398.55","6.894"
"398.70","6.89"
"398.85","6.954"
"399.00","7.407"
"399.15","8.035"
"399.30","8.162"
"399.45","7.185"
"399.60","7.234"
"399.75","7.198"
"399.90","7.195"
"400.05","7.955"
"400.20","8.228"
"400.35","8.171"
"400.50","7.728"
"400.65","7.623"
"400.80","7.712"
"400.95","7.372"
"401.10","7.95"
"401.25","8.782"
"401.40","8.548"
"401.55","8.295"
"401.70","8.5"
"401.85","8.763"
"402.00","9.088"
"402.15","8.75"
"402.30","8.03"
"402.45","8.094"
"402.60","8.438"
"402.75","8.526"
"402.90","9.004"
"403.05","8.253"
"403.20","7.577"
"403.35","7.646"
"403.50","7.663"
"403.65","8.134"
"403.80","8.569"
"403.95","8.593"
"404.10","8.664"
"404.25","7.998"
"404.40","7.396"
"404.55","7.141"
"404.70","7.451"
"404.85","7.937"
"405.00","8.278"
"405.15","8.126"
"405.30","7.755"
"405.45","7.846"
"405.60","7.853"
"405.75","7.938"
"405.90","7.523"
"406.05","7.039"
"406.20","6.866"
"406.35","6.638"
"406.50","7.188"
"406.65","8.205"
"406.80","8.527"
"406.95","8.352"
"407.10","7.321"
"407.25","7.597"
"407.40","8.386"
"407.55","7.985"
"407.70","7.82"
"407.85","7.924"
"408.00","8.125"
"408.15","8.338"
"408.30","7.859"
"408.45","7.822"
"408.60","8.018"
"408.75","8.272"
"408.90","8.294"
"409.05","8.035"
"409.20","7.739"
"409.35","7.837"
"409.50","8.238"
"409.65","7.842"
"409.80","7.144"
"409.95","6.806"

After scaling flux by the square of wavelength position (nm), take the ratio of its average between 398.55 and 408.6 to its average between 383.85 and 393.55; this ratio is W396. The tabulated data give 1.57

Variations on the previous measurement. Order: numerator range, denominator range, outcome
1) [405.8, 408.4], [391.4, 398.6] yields 1.59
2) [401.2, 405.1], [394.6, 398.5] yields 1.61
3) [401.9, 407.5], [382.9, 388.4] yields 1.69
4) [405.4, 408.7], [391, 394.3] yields 1.64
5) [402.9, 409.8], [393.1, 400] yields 1.51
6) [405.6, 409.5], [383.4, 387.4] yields 1.63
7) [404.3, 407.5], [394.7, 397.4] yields 1.57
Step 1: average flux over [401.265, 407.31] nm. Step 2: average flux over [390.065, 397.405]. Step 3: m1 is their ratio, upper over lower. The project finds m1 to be 1.5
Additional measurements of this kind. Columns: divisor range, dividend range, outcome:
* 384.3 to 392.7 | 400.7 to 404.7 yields 1.45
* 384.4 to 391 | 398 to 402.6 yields 1.40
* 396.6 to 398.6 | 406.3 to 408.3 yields 1.62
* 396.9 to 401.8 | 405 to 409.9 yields 1.14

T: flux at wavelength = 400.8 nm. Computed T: 7.712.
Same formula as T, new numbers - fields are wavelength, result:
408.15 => 8.338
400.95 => 7.372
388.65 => 4.425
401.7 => 8.5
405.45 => 7.846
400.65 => 7.623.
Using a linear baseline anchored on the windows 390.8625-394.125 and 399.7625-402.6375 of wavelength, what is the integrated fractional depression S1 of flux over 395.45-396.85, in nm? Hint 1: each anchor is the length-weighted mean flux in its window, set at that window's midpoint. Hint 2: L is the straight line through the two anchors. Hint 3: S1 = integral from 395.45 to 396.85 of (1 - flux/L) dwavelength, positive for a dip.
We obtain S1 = 0.311 nm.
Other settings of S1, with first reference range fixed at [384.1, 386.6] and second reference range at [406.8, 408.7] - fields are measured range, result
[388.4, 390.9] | 0.34 nm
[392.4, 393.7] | 0.48 nm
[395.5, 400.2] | 0.76 nm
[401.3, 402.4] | -0.18 nm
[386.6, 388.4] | 0.05 nm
